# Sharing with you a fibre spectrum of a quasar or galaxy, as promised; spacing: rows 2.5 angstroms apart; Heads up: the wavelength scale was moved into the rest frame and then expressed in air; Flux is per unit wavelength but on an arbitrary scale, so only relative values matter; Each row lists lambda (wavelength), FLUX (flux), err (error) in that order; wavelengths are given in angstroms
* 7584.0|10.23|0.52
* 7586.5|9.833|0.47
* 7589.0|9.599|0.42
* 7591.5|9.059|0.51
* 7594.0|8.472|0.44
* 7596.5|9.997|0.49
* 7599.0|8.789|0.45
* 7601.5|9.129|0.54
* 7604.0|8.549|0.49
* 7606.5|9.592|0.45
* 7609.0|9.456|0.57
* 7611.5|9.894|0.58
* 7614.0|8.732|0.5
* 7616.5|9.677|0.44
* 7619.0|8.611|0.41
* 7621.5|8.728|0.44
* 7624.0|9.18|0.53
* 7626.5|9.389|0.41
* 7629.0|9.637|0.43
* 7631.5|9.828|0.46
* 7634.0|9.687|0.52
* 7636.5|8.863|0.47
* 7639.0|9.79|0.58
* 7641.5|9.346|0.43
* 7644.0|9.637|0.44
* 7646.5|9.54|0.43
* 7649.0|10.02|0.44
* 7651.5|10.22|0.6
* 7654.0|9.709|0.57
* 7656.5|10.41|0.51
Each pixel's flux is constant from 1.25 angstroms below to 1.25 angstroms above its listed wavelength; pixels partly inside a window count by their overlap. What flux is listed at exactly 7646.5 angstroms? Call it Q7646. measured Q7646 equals 9.54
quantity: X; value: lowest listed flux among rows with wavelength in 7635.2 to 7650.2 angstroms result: 8.863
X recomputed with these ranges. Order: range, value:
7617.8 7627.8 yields 8.611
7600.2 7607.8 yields 8.549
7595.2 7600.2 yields 8.789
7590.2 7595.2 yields 8.472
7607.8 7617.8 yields 8.732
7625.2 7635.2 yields 9.389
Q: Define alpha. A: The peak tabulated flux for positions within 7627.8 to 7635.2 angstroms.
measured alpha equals 9.828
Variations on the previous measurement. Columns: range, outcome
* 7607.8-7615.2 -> 9.894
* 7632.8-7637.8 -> 9.687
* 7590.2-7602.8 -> 9.997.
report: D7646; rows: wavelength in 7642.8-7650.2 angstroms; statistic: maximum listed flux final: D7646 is 10.02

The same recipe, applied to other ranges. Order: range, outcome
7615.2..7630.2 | 9.677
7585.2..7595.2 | 9.833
